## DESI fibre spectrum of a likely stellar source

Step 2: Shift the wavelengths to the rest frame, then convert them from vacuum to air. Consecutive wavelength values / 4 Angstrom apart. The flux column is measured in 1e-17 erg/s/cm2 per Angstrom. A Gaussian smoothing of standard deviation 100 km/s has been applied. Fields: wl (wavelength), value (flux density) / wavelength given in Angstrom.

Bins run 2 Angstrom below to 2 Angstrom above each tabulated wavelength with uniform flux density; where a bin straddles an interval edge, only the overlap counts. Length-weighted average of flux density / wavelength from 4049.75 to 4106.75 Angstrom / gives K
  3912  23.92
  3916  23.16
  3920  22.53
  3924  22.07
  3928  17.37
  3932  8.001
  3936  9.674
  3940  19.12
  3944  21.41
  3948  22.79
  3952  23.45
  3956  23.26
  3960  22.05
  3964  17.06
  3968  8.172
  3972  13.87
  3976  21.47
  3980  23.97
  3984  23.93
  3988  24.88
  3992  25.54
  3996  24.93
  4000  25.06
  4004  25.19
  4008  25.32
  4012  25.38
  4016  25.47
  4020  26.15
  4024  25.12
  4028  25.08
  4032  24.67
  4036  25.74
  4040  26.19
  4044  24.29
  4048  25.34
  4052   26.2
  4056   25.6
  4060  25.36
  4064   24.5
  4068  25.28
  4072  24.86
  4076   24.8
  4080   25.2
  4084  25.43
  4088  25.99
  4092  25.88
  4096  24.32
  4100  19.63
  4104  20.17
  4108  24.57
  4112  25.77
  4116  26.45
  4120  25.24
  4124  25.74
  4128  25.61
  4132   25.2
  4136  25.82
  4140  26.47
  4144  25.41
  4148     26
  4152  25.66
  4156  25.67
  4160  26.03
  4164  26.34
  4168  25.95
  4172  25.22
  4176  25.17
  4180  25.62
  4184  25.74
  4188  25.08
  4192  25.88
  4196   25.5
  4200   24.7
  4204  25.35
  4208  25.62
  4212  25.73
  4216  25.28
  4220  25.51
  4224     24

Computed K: 24.5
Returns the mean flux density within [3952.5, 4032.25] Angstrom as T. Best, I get 22.8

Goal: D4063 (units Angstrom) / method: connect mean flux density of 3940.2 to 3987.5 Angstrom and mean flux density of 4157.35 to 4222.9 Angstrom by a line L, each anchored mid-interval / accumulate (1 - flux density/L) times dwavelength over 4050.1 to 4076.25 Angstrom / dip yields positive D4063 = -3.1 Angstrom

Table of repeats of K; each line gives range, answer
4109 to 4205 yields 25.6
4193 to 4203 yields 25.2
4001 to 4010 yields 25.2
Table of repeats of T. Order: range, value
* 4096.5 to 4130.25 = 24.2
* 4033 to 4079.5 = 25.3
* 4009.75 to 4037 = 25.4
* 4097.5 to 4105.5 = 20.2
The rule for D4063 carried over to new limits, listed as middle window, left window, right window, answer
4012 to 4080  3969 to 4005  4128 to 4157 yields -4.1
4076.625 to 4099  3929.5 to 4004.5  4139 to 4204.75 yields -1.7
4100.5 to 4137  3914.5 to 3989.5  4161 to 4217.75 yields -1.6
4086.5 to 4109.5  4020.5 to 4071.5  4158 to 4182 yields 1.9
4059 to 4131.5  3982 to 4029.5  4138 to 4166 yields 2.6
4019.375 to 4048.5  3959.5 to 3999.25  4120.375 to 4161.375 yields -3.8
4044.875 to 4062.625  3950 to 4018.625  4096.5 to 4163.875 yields -1.4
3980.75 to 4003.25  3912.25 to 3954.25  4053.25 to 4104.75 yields -3.7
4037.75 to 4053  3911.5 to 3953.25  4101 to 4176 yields -2.0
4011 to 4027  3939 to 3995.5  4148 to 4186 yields -2.4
